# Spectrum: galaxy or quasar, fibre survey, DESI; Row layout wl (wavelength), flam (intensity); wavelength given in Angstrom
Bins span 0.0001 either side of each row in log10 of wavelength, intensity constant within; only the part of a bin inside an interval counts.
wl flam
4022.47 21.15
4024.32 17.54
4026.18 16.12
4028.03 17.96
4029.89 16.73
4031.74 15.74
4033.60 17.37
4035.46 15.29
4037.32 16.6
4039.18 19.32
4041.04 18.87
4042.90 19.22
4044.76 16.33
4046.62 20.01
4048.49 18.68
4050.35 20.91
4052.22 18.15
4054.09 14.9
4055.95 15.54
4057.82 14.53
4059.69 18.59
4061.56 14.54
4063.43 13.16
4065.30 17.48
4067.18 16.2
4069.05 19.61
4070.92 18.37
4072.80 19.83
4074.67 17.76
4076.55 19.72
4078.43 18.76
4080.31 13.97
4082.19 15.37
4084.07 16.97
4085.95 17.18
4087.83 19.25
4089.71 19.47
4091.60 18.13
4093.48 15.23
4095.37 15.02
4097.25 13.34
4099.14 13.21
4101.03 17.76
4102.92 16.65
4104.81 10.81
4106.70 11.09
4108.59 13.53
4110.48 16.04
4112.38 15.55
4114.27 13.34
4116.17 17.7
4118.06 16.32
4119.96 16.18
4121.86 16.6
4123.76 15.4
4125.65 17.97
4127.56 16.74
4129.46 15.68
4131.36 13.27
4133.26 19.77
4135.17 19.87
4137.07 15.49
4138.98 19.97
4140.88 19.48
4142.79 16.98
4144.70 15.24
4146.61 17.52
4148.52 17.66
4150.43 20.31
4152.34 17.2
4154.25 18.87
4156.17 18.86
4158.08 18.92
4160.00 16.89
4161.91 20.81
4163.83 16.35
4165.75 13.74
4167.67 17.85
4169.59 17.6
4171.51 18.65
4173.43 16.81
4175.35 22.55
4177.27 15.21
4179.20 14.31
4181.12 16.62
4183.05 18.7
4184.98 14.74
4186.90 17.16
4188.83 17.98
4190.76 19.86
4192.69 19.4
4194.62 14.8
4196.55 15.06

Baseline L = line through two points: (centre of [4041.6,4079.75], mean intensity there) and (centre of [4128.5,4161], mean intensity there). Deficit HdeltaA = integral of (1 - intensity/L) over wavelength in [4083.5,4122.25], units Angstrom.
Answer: 4.44 Angstrom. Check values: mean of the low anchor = 17.6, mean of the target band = 15.7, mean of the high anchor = 17.8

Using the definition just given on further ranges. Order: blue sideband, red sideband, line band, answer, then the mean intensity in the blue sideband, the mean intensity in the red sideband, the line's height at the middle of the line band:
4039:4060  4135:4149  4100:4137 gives 4.0 Angstrom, 17.9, 17.7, 17.7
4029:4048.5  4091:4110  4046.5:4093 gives -4.2 Angstrom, 17.6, 14.5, 16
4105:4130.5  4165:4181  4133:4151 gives -2.2 Angstrom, 15.4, 17.1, 16.2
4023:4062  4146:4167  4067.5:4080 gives -0.8 Angstrom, 17.4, 17.9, 17.5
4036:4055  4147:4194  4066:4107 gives 3.3 Angstrom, 18.2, 17.8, 18.1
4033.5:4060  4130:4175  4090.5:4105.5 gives 2.2 Angstrom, 17.6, 17.8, 17.7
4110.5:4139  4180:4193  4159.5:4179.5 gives -0.1 Angstrom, 16.5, 17.7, 17.3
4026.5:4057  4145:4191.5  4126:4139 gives 0.4 Angstrom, 17.6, 17.7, 17.6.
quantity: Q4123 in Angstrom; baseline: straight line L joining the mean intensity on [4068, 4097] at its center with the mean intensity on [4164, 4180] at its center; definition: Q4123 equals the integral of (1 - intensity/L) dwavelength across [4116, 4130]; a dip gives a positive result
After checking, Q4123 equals 0.6 Angstrom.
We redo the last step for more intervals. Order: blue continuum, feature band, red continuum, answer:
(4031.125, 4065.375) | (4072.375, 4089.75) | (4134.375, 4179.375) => -0.3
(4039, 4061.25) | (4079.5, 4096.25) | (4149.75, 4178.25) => 1.0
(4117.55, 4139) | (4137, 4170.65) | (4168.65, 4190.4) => -1.4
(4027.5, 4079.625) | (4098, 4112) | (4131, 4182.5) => 2.7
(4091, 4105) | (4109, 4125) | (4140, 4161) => 0.3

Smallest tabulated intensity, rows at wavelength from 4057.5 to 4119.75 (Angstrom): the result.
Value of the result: 10.81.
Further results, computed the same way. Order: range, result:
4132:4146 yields 15.24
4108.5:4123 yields 13.34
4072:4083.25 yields 13.97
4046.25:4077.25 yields 13.16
